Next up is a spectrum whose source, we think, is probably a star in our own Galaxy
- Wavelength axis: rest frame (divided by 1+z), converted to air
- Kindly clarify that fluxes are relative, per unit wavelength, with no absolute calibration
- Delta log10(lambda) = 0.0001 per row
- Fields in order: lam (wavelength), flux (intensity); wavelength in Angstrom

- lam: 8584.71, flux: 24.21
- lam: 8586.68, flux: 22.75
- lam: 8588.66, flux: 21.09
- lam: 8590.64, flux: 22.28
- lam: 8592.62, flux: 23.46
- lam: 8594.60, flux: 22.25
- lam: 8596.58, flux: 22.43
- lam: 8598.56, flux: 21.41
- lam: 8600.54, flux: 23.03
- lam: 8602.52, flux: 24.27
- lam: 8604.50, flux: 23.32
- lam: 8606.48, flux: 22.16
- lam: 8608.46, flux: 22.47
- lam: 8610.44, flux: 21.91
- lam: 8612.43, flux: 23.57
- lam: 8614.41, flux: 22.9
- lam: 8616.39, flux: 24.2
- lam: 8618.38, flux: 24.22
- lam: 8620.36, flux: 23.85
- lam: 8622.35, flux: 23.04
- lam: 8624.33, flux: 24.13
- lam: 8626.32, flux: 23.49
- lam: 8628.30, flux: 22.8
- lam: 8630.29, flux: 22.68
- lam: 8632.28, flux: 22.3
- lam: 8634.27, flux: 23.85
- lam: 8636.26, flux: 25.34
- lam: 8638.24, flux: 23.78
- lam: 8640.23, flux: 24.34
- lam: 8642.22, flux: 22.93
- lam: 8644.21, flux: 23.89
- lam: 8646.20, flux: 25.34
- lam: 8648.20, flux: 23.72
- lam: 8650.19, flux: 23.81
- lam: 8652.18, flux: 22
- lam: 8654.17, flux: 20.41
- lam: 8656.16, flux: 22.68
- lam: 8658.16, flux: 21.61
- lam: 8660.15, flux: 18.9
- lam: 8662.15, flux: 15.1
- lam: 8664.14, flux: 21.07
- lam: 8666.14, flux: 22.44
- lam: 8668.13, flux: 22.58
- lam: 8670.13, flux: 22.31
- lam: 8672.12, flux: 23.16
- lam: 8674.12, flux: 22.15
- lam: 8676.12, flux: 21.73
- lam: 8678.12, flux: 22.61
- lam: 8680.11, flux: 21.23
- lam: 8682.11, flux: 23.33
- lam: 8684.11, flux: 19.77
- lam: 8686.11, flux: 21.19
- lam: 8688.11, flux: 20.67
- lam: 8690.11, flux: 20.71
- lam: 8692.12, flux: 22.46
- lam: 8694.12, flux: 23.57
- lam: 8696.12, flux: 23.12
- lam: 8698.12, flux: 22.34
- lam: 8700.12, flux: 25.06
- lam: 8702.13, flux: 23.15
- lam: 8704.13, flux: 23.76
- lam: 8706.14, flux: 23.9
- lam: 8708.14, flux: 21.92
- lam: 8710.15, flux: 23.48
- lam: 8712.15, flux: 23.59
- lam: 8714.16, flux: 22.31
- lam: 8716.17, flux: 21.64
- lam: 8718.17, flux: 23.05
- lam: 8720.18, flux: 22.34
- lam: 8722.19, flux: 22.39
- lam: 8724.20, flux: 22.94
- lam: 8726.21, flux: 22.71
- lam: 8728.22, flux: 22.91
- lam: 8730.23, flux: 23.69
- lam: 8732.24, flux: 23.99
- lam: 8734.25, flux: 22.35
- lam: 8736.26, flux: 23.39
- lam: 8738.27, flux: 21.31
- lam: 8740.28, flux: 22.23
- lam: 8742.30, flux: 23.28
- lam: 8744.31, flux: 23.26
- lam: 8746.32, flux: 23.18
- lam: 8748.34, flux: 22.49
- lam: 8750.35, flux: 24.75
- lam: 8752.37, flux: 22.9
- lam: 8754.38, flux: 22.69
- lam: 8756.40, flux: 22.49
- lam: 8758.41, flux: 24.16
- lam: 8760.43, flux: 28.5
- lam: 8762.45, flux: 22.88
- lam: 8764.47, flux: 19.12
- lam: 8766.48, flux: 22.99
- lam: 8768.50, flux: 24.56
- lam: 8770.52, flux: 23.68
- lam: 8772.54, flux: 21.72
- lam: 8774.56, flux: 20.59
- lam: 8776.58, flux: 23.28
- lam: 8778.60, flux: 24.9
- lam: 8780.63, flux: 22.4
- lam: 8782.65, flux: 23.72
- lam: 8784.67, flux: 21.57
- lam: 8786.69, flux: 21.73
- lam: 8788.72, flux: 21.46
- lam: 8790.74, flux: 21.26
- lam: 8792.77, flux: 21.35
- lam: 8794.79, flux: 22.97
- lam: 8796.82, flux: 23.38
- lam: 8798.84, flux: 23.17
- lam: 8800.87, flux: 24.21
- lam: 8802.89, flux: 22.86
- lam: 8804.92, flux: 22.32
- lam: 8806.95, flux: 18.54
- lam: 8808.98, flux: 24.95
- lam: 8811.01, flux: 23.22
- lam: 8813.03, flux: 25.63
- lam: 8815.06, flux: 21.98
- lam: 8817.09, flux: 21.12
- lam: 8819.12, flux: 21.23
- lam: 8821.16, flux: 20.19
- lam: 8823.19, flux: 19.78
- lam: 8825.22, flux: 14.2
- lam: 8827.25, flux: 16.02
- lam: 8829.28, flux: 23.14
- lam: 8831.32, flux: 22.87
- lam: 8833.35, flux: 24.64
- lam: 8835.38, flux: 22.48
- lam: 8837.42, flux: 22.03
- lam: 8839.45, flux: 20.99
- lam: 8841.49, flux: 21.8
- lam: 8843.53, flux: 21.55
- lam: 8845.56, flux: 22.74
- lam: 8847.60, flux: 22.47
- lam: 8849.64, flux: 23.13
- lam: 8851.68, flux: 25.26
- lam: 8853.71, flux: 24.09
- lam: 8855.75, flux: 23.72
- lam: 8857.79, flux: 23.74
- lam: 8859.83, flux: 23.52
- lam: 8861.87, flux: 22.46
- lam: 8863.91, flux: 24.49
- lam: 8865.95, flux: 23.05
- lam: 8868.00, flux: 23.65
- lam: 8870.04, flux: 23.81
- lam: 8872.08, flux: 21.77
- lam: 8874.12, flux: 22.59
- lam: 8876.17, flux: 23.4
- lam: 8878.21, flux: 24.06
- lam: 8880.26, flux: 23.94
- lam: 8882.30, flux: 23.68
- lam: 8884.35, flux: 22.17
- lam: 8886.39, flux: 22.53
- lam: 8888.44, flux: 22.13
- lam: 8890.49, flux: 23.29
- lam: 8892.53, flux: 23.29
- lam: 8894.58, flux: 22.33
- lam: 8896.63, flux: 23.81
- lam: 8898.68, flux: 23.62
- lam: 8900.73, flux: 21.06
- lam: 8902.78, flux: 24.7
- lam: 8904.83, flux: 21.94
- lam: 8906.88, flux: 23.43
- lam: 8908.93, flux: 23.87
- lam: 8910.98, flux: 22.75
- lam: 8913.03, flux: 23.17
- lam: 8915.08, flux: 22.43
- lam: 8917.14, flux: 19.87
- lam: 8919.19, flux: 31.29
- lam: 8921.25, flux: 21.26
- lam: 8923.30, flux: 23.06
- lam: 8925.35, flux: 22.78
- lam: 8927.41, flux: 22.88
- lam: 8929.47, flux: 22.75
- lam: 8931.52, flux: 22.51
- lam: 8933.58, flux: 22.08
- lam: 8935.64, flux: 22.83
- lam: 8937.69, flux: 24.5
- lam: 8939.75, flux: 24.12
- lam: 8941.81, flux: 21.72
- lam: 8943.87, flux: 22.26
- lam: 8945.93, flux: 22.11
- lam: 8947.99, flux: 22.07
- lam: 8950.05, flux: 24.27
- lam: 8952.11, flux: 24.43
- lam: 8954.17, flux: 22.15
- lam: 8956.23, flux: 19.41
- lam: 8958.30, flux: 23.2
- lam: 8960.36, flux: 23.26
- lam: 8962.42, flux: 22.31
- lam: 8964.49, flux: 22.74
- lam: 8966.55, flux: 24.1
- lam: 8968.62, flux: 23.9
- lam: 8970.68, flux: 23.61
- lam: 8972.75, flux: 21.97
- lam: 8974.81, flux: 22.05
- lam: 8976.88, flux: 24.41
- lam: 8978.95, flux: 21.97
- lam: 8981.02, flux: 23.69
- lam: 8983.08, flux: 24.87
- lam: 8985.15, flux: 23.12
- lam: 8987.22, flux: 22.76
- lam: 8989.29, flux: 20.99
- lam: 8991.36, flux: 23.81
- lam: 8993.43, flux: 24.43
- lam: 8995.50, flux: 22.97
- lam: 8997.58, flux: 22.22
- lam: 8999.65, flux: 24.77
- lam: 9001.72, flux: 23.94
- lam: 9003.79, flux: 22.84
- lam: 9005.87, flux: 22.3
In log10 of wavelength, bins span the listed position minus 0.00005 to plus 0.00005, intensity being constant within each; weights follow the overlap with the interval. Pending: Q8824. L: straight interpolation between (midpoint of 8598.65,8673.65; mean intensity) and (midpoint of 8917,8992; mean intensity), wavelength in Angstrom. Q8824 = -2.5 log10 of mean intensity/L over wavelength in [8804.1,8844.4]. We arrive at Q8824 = 0.07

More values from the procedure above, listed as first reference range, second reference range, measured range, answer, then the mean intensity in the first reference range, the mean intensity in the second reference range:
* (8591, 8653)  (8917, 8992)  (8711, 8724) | 0.031 mag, 23.3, 23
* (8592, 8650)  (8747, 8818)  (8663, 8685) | 0.057 mag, 23.4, 22.8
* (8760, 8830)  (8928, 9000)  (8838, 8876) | -0.031 mag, 22.1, 23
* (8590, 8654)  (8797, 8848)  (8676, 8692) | 0.067 mag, 23.3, 21.8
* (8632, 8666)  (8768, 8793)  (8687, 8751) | -0.020 mag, 22.4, 22.5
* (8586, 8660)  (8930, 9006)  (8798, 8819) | 0.013 mag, 23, 23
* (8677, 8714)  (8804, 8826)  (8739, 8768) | -0.062 mag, 22.5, 21.3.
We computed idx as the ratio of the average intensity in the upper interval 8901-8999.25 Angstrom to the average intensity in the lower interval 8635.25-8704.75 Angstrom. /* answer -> 1.03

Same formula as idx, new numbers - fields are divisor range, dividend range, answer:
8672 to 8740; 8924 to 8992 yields 1.01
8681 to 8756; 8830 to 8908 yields 1.01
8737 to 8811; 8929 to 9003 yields 1.01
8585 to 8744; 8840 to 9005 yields 1.02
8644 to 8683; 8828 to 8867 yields 1.05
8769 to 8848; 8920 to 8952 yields 1.04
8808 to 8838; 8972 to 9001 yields 1.07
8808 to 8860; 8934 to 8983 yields 1.04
